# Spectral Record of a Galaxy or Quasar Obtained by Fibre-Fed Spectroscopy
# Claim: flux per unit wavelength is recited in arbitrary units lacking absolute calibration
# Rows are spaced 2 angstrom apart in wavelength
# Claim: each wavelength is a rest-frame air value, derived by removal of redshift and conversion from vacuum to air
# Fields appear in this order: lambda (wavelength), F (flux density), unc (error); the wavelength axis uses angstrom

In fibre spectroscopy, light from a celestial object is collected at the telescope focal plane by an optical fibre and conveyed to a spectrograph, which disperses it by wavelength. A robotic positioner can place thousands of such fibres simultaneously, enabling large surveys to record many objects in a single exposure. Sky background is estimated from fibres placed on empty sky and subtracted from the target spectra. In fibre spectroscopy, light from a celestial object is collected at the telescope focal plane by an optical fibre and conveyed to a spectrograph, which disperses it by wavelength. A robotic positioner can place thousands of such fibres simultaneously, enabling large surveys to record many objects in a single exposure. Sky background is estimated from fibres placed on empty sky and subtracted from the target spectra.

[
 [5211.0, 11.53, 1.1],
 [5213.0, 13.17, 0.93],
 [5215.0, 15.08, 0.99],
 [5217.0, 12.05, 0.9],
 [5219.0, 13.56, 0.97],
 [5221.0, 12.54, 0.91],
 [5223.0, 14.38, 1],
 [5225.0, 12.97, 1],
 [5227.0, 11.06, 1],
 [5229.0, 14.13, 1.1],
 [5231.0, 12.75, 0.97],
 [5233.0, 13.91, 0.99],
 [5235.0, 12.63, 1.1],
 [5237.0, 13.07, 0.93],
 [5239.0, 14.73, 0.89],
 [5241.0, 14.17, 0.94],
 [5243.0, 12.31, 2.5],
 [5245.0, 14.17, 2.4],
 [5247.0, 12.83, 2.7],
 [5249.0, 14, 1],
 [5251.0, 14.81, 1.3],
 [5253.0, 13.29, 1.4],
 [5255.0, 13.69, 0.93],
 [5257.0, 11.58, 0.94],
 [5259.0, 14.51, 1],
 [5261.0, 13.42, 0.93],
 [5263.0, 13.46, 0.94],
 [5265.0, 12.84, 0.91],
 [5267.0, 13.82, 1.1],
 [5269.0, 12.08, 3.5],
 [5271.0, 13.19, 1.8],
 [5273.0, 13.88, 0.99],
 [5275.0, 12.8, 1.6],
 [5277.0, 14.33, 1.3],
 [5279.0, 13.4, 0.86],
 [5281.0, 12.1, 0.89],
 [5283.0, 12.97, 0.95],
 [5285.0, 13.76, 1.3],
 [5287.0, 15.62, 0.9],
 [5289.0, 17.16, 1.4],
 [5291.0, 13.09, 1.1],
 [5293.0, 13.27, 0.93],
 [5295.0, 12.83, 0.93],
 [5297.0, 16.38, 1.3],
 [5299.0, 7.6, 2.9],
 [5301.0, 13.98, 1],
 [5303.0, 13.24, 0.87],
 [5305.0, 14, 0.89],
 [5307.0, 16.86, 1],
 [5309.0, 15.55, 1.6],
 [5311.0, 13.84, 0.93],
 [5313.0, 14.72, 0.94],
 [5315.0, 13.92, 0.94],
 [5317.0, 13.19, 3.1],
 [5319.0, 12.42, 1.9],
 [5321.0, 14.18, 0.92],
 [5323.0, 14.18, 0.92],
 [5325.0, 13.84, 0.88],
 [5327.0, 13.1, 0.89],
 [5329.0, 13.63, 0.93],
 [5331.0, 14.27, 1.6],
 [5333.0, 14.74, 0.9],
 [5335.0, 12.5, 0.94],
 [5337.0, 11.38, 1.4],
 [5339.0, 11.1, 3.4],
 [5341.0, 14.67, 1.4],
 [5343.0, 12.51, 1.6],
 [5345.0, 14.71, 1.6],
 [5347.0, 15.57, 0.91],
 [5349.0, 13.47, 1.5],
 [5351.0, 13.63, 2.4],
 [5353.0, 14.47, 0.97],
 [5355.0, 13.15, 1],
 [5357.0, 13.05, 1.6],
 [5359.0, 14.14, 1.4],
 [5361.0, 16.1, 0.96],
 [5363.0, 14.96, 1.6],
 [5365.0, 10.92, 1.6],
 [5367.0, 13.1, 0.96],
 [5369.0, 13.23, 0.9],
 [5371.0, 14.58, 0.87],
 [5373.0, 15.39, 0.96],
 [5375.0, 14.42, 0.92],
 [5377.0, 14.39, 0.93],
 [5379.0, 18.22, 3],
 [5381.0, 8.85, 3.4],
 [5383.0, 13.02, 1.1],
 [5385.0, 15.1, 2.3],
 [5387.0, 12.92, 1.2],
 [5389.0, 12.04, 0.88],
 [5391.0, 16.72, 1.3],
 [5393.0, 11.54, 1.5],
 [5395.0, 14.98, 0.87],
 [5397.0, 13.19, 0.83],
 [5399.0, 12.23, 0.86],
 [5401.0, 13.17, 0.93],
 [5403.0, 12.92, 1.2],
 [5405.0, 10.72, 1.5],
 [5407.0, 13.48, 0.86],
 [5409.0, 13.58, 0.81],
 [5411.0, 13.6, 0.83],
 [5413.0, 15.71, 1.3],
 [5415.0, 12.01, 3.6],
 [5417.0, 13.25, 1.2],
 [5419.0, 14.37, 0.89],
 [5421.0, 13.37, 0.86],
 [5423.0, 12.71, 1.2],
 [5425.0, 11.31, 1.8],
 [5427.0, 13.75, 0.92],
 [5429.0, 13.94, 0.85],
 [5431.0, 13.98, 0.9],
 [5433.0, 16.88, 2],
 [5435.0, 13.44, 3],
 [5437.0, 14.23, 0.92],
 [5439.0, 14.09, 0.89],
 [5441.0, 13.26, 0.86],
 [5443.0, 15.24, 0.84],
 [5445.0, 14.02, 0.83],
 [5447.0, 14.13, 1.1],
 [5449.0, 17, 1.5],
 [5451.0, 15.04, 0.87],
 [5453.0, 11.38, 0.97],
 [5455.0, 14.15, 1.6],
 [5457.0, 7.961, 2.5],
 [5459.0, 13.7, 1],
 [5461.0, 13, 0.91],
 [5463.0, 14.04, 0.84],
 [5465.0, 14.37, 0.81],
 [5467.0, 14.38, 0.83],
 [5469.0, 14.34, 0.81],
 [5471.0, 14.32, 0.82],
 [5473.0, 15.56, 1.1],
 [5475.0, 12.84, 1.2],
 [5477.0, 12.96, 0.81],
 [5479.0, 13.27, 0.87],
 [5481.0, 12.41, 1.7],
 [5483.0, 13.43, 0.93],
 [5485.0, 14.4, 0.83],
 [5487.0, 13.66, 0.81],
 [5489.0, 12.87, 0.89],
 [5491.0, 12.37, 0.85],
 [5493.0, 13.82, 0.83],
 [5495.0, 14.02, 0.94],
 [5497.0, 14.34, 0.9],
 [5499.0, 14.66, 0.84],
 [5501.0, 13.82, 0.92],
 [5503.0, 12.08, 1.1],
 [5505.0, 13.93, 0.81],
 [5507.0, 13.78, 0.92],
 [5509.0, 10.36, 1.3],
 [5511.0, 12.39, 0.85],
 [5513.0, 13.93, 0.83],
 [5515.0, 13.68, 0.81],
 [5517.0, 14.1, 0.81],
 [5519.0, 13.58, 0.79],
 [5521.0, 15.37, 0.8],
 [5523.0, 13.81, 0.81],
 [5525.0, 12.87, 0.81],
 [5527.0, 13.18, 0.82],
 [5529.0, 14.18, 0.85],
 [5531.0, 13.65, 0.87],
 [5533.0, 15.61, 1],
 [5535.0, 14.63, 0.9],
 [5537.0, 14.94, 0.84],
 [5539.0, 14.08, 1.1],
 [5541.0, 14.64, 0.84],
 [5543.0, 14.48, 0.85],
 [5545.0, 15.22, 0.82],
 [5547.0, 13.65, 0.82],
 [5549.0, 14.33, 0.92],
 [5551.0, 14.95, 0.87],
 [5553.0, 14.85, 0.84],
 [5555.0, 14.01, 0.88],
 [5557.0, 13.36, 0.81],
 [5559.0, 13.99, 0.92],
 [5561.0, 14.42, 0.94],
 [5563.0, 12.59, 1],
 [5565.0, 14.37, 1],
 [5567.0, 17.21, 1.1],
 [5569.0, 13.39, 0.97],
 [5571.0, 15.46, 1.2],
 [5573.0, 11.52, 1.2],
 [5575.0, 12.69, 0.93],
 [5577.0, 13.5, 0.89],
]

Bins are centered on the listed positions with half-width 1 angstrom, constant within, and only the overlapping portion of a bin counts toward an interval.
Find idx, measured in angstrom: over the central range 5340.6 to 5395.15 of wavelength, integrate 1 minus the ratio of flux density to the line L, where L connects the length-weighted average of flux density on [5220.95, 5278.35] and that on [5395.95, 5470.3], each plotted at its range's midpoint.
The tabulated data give -1.6 angstrom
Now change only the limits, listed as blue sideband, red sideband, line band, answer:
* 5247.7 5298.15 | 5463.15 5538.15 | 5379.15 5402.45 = 0.8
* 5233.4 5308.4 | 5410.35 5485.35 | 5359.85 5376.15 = -0.5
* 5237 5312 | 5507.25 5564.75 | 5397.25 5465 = 1.6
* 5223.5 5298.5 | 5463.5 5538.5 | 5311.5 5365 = -0.5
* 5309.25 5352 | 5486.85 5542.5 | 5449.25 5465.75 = 0.7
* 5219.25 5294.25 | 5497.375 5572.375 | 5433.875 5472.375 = 0.1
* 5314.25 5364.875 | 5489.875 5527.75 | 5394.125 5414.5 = 0.4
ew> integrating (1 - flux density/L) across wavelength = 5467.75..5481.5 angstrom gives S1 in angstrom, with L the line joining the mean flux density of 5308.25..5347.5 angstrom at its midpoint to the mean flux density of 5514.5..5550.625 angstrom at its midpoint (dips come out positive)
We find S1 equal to 0.3 angstrom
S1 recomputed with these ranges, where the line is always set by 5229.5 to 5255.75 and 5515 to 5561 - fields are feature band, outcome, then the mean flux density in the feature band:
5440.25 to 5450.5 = -0.5 angstrom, 14.8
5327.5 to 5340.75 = 0.7 angstrom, 13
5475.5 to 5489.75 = 0.8 angstrom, 13.3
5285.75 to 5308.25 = -0.5 angstrom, 14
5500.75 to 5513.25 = 1.2 angstrom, 12.8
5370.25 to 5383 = -0.3 angstrom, 14.2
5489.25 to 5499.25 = 0.3 angstrom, 13.7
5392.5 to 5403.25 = 0.7 angstrom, 13.1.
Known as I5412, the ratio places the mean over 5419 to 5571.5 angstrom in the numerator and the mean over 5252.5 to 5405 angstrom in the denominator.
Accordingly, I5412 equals 1.02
